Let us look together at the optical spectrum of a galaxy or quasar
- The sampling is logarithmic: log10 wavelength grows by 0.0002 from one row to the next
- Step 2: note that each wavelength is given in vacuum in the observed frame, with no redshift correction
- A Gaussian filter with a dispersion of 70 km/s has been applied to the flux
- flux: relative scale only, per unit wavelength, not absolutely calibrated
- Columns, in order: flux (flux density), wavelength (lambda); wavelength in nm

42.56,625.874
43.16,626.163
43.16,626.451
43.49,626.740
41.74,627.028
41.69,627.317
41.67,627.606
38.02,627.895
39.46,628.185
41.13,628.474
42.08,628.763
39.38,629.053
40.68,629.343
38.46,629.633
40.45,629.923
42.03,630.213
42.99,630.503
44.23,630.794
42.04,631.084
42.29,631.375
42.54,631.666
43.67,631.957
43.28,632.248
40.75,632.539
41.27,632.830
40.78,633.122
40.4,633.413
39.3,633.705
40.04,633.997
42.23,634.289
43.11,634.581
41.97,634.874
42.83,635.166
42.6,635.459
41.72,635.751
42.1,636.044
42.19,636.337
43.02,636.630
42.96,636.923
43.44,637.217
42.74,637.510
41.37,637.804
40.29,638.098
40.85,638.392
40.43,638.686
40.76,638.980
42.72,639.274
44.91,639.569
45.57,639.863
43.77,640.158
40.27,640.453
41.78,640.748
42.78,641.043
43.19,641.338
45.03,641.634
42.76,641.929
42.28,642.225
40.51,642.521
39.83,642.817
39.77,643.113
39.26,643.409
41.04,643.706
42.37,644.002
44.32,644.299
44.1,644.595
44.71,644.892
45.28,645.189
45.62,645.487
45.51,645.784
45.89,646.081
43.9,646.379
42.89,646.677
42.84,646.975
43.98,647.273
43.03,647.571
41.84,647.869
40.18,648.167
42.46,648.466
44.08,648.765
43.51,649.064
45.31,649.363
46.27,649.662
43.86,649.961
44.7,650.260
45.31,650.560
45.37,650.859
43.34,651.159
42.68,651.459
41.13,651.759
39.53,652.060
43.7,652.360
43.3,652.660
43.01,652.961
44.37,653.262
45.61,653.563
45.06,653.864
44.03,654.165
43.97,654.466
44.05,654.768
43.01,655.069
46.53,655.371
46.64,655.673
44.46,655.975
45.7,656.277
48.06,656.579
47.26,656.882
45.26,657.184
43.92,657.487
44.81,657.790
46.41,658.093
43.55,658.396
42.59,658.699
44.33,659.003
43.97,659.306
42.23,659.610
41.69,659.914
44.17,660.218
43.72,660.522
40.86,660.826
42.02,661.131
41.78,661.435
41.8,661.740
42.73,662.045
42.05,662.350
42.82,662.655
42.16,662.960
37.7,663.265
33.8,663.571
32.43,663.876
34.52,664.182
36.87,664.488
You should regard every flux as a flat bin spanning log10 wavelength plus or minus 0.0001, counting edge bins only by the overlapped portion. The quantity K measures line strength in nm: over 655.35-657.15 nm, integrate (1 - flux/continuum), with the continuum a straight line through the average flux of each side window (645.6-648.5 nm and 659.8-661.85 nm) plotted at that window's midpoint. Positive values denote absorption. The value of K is -0.16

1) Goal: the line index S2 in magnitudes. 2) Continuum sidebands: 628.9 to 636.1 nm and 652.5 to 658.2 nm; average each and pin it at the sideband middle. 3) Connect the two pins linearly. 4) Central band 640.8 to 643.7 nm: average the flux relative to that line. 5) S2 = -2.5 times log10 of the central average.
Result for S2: 0.036 mag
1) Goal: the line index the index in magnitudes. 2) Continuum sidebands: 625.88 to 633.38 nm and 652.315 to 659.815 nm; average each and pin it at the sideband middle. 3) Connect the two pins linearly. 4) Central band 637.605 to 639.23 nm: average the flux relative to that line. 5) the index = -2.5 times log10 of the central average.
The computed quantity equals 0.04 mag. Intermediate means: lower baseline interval 41.6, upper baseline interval 44.6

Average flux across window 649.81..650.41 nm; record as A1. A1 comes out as 44.3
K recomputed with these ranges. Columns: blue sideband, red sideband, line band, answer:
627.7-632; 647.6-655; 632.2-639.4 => 0.03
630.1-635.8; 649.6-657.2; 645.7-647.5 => -0.02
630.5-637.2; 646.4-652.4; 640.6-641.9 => -0.01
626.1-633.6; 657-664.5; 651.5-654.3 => -0.11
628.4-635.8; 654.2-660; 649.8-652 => 0.02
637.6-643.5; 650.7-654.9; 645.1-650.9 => -0.16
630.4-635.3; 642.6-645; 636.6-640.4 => -0.05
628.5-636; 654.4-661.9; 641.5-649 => -0.01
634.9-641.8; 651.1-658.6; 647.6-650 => 0.02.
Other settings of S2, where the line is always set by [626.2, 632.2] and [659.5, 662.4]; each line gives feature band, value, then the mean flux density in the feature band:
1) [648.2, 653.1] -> -0.036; 43.5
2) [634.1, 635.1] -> -0.016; 42.4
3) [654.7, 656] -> -0.071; 45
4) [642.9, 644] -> 0.042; 40.3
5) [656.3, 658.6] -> -0.082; 45.6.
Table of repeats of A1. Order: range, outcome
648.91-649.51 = 44.4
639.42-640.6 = 43.6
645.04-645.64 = 45.4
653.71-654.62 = 44.4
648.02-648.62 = 41.3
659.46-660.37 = 42.7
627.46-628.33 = 39.7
